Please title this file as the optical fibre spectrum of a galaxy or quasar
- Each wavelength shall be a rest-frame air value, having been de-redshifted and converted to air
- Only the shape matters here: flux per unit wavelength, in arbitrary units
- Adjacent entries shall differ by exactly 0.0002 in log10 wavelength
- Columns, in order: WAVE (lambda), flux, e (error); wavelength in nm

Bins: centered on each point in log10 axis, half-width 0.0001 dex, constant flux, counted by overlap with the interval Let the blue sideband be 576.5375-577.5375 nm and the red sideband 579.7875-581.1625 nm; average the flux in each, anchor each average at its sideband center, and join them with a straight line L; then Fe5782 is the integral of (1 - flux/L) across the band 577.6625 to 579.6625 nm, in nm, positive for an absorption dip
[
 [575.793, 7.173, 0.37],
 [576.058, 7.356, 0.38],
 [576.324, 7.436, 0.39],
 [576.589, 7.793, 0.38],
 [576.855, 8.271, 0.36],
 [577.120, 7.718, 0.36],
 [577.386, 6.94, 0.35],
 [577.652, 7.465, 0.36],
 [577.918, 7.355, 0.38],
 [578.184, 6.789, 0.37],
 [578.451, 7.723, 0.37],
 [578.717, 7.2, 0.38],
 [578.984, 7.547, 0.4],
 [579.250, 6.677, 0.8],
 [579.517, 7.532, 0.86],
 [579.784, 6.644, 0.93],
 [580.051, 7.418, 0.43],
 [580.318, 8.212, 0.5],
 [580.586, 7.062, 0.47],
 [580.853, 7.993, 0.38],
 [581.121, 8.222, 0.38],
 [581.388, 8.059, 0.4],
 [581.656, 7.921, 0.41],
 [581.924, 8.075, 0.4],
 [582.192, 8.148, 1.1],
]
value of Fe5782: 0.10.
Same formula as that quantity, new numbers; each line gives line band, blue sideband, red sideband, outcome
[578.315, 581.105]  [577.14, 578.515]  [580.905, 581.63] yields 0.102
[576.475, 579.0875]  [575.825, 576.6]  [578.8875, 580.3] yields -0.045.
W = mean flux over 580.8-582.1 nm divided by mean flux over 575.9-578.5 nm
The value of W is 1.08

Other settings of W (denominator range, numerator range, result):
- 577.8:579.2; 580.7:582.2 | 1.11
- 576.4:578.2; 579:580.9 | 0.98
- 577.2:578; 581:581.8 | 1.11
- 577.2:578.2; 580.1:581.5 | 1.09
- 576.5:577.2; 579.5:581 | 0.94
